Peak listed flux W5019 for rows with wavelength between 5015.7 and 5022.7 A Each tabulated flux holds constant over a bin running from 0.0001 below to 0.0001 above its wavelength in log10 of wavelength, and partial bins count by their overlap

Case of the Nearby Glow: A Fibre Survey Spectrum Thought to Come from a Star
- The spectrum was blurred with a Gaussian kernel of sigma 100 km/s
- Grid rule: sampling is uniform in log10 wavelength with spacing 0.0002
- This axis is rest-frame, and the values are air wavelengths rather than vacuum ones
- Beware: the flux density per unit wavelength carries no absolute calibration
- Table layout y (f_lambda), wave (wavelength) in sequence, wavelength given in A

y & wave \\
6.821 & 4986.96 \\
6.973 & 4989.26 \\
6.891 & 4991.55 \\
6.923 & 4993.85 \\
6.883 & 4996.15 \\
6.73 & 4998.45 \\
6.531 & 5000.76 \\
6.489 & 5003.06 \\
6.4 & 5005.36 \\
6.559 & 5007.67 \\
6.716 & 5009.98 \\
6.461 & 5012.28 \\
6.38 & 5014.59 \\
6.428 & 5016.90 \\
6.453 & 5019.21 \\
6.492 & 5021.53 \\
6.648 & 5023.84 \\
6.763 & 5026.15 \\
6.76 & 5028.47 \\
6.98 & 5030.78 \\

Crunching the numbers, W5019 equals 6.492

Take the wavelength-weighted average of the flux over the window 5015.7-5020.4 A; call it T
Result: 6.43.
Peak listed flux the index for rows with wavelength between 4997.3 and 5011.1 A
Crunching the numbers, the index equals 6.73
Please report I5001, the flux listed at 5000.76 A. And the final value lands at 6.531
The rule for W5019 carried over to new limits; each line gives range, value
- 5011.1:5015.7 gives 6.461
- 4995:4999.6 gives 6.883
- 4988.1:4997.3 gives 6.973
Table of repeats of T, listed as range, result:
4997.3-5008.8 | 6.54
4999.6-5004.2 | 6.5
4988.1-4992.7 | 6.94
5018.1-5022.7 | 6.47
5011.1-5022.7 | 6.45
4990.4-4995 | 6.92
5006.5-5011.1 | 6.63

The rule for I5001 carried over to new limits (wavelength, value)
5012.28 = 6.461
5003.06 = 6.489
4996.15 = 6.883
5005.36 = 6.4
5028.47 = 6.76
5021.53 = 6.492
